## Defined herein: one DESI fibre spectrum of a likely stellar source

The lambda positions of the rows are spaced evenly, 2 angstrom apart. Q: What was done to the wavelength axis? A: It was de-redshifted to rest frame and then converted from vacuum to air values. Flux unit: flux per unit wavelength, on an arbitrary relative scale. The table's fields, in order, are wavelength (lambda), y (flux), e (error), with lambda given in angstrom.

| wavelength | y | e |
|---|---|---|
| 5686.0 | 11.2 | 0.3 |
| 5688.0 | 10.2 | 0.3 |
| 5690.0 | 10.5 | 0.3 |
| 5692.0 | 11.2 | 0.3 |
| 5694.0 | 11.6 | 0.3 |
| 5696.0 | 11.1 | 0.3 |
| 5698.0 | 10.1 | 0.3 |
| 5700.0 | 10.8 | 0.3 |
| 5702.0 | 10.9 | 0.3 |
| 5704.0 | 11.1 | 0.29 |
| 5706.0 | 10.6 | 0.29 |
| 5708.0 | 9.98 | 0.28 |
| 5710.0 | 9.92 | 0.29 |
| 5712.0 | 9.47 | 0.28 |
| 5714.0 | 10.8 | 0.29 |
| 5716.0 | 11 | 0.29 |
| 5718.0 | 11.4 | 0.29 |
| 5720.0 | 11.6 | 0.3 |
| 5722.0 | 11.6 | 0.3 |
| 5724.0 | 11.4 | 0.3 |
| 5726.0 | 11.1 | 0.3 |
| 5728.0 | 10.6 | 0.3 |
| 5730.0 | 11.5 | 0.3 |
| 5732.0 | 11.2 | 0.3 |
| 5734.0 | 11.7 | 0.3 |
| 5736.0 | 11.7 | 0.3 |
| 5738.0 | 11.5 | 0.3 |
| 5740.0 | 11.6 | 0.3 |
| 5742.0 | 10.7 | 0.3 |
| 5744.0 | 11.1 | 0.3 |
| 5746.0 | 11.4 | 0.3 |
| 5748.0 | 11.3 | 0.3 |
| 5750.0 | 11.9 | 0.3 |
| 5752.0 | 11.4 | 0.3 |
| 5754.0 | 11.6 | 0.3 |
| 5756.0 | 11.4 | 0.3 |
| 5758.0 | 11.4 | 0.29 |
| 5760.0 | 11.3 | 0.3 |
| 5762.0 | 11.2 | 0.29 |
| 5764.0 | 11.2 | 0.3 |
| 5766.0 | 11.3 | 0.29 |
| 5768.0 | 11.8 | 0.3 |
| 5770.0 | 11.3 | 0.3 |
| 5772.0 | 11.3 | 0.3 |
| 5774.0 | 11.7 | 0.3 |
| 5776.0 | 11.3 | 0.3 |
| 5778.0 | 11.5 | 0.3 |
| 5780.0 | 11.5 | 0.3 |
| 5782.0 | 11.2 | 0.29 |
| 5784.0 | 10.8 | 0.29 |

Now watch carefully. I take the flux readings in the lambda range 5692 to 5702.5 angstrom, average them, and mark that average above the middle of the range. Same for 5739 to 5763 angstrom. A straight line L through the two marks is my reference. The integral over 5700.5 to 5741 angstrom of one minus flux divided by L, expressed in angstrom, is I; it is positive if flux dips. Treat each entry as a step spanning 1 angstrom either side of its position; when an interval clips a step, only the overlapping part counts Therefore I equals 0.3 angstrom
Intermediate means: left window 10.9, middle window 11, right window 11.4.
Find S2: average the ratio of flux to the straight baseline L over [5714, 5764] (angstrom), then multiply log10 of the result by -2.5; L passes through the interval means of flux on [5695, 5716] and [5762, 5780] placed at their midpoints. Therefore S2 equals -0.04 mag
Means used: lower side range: 10.5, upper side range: 11.4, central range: 11.3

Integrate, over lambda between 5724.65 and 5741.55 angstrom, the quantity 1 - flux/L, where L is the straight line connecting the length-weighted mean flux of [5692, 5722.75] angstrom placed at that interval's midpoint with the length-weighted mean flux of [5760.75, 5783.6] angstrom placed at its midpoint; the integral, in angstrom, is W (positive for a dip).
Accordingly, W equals -0.5 angstrom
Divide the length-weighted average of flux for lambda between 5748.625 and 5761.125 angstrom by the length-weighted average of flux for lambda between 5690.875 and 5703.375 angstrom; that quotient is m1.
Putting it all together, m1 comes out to 1.0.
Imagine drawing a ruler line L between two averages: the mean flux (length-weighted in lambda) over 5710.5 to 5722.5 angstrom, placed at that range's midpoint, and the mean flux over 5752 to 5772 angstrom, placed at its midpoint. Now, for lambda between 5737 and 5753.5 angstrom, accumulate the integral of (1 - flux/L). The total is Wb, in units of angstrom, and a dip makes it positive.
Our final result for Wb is -0.2 angstrom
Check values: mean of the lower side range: 10.9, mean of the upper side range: 11.4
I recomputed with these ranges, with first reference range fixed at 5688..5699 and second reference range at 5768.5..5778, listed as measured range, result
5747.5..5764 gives -0.2 angstrom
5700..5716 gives 0.7 angstrom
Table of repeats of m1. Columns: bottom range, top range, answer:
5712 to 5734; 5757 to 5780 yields 1.02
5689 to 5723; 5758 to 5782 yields 1.05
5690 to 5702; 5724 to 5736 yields 1.03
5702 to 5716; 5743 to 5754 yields 1.10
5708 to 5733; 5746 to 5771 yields 1.05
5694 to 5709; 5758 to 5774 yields 1.06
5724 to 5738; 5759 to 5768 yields 1.00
